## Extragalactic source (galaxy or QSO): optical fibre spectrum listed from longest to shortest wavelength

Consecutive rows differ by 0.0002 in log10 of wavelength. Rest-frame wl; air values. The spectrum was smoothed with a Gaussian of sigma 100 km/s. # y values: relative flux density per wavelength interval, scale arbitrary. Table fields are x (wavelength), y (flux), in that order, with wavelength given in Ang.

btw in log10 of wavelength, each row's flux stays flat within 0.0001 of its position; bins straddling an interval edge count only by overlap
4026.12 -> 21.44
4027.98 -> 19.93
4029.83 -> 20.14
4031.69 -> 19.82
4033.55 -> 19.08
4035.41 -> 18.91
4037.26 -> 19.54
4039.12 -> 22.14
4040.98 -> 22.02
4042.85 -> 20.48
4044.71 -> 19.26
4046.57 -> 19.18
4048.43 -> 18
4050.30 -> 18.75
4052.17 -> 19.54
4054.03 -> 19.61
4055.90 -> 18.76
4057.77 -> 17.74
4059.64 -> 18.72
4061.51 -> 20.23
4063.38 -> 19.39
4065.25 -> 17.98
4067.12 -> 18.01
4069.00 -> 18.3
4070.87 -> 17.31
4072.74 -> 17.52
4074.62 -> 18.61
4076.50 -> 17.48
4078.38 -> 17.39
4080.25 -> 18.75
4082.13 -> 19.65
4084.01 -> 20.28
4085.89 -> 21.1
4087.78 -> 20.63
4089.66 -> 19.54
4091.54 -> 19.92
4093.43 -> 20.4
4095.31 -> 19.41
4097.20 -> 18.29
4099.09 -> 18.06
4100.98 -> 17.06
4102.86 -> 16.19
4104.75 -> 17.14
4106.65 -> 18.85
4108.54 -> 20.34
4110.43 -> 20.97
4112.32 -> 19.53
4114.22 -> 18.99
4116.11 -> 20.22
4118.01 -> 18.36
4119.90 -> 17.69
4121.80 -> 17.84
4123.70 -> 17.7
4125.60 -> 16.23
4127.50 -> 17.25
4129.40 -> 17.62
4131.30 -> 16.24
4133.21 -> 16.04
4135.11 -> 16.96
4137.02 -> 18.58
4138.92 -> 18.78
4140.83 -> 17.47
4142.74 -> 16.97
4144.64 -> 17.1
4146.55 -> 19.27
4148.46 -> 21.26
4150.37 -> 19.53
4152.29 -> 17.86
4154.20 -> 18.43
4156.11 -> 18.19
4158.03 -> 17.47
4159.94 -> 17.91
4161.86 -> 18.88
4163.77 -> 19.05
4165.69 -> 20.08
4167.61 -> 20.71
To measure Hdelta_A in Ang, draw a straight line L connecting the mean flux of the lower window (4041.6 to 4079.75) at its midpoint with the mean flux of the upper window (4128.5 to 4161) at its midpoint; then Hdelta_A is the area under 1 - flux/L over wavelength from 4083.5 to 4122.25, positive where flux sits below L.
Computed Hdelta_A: -1.6 Ang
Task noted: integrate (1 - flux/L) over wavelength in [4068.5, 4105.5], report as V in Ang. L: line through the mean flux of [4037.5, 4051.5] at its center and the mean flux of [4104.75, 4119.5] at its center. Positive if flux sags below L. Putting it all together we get 1.7 Ang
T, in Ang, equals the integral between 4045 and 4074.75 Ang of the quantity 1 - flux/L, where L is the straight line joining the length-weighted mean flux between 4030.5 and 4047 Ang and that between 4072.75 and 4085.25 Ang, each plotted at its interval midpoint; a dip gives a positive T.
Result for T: 1.1 Ang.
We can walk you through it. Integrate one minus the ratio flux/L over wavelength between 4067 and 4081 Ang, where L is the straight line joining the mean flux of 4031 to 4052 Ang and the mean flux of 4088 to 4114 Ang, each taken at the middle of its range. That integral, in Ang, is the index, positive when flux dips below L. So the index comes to 1.01 Ang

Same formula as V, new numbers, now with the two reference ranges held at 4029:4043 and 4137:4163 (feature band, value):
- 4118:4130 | 0.87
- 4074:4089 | 0.19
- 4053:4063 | 0.43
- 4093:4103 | 0.50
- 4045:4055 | 0.49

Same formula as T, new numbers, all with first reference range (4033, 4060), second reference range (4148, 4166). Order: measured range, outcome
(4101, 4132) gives 1.37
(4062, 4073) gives 0.64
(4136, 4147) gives 0.52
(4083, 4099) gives -0.55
